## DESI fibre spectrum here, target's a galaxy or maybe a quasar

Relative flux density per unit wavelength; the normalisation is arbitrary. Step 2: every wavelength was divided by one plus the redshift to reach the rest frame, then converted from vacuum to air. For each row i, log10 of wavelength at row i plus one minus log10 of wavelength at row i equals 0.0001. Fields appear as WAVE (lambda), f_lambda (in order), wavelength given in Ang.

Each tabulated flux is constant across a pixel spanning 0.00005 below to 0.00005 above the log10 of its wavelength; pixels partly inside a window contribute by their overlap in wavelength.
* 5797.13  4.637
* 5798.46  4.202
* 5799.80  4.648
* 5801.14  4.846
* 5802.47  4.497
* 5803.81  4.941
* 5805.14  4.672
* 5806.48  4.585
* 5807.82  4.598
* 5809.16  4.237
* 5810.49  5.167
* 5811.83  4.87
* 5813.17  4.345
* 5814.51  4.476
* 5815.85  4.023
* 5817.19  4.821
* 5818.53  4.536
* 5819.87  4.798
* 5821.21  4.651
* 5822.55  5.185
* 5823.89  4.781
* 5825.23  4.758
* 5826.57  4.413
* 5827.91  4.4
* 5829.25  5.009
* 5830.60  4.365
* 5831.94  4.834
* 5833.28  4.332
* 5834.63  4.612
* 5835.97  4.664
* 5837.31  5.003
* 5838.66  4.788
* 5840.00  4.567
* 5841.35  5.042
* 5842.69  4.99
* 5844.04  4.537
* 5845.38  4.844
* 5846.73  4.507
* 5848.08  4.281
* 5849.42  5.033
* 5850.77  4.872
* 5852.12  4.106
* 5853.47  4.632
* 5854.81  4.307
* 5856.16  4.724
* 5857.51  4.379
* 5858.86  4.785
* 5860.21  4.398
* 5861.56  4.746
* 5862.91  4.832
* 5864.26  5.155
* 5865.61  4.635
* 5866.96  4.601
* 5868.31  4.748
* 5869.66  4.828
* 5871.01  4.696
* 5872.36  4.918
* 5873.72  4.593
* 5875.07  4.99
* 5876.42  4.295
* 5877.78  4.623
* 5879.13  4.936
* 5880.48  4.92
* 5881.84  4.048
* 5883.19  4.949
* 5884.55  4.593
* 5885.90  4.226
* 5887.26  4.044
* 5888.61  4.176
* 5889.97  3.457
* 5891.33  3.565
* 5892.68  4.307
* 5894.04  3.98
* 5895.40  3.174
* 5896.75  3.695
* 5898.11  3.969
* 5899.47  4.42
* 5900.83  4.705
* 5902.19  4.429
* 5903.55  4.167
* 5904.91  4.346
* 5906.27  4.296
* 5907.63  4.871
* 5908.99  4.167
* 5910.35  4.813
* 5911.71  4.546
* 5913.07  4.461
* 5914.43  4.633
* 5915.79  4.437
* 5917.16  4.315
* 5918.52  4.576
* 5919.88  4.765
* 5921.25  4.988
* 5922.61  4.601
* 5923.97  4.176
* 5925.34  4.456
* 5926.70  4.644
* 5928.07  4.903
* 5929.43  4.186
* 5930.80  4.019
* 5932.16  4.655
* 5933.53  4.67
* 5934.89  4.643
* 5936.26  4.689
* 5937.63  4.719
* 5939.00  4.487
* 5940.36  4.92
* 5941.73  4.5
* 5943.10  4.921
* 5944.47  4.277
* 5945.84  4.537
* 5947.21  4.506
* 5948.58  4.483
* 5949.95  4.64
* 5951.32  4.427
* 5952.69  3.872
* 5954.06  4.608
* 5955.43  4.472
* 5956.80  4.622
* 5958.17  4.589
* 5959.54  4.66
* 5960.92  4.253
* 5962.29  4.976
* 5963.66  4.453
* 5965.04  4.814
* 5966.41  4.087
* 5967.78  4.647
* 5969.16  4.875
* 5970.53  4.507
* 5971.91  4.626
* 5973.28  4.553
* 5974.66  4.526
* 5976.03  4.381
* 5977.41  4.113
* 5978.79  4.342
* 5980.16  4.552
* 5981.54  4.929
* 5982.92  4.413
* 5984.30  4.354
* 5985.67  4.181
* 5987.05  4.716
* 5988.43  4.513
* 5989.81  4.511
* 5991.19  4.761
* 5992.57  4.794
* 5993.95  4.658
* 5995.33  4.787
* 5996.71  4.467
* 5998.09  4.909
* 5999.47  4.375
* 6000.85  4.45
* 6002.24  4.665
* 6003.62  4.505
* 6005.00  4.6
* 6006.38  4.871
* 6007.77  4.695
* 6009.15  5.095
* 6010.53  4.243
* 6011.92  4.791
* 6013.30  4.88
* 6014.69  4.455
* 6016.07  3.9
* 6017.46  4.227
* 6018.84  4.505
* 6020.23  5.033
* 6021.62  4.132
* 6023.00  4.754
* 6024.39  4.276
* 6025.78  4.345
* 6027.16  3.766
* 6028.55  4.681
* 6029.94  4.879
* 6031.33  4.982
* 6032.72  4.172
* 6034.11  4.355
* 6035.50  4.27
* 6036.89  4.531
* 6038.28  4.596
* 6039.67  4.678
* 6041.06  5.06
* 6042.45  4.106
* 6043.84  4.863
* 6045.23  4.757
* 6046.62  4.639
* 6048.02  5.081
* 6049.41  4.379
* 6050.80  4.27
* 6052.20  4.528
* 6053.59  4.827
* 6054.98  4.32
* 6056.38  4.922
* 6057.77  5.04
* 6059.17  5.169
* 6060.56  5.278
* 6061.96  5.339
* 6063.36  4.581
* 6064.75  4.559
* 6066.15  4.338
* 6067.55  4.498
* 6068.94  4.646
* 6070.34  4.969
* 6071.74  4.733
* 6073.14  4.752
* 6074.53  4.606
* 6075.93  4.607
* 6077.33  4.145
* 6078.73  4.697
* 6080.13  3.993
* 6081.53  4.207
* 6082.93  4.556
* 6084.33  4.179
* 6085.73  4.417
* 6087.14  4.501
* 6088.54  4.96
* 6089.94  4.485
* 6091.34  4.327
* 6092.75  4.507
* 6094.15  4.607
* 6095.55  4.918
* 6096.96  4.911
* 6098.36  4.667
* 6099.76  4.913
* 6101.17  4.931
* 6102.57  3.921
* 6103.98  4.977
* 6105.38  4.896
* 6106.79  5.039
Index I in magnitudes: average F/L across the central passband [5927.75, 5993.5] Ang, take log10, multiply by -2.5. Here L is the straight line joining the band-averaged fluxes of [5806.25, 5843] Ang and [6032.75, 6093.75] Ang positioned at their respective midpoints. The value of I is 0.02 mag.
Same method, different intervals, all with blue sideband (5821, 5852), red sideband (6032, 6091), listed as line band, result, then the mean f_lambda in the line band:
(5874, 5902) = 0.103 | 4.26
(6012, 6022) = 0.036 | 4.48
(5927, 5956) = 0.030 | 4.53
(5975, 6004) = 0.023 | 4.54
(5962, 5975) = 0.012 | 4.6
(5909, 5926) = 0.029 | 4.55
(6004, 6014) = -0.023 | 4.73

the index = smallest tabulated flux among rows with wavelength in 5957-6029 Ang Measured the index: 3.766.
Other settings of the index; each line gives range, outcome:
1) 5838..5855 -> 4.106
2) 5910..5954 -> 3.872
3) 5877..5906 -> 3.174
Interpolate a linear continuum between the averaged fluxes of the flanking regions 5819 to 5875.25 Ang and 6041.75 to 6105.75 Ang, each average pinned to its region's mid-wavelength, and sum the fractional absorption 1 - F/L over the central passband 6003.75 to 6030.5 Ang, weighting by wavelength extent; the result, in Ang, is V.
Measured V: 0.7 Ang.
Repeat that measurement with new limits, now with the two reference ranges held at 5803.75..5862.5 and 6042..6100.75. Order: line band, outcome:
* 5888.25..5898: 1.9 Ang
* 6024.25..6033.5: 0.4 Ang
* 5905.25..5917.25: 0.4 Ang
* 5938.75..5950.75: 0.1 Ang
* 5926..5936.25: 0.2 Ang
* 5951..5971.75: 0.5 Ang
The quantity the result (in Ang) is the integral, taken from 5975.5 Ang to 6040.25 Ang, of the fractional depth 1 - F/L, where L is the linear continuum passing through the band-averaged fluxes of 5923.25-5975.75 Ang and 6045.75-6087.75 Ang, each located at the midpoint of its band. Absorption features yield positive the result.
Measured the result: 0.7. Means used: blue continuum 4.54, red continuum 4.63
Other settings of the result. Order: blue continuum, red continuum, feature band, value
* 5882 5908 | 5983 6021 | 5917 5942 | -1.6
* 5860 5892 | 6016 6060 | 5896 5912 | 0.7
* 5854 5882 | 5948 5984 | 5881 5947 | 2.9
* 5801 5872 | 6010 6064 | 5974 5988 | 0.5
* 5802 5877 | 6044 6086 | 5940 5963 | 0.6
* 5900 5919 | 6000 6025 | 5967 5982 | 0.0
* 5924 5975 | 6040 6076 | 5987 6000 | -0.1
